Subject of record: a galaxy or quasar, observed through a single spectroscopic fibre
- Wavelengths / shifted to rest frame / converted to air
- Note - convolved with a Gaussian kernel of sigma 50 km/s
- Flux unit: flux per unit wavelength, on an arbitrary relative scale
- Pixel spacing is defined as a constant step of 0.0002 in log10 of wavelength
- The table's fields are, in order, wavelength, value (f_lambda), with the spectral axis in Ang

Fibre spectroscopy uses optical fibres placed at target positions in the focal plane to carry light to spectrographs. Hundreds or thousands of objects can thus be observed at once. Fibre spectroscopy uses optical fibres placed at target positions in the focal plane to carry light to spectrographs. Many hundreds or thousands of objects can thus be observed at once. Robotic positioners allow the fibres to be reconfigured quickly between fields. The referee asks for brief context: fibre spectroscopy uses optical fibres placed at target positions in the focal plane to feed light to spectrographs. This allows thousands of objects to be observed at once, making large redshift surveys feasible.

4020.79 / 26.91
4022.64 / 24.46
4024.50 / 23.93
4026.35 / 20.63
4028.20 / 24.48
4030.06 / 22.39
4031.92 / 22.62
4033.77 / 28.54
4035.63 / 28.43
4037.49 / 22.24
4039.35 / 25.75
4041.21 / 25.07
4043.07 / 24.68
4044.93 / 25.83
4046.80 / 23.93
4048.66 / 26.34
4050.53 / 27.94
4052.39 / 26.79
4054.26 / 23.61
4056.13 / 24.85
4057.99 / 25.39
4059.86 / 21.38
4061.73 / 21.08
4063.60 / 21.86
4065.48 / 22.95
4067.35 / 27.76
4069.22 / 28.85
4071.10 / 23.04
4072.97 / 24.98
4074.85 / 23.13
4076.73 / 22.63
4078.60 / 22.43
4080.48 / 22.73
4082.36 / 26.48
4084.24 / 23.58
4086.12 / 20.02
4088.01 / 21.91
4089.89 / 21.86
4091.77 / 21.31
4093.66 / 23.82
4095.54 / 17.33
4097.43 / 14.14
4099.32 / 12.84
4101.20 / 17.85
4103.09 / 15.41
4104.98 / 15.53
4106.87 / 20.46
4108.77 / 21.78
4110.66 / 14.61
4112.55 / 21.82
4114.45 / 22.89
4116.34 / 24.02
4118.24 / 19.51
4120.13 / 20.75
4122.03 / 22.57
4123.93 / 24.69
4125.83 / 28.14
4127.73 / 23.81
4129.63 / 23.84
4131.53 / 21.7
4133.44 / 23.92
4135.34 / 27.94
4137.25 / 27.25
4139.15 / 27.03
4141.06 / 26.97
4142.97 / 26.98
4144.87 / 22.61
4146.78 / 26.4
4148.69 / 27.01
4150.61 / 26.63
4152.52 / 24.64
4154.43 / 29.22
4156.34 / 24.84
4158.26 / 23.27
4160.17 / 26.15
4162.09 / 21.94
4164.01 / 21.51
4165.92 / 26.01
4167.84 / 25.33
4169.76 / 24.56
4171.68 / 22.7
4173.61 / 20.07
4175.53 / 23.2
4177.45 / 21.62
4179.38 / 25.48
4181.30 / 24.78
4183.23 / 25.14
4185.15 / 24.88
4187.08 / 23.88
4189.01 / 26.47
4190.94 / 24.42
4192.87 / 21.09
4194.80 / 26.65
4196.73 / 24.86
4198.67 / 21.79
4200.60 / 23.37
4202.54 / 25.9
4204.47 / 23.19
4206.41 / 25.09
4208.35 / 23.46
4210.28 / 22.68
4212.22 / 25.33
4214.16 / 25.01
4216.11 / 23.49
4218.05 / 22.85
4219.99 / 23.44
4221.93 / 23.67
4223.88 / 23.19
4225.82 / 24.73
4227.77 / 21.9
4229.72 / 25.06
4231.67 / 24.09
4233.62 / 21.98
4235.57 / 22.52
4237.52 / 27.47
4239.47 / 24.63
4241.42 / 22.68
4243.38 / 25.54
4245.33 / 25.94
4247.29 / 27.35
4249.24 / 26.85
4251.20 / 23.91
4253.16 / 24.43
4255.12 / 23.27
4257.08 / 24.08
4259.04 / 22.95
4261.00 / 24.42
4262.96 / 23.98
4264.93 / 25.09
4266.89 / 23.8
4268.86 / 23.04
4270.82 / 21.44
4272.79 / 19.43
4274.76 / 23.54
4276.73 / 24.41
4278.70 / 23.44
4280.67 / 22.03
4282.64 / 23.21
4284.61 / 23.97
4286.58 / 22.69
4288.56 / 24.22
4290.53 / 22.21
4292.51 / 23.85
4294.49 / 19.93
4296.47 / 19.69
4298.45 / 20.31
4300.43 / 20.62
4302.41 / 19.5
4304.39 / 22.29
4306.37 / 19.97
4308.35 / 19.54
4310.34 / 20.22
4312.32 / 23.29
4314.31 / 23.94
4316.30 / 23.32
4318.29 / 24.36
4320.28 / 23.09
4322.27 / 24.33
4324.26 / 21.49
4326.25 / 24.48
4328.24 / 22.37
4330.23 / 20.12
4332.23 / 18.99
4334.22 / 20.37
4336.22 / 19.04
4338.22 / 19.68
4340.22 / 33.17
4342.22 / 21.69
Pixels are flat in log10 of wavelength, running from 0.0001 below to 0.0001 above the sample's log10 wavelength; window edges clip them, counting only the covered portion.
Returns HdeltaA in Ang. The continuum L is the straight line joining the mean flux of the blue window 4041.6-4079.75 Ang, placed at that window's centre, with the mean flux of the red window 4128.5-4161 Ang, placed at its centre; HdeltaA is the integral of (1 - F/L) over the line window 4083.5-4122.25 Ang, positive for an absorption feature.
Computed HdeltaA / 8.4 Ang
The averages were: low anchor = 24.5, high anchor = 25.7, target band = 19.6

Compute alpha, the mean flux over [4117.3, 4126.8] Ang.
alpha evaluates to 23.1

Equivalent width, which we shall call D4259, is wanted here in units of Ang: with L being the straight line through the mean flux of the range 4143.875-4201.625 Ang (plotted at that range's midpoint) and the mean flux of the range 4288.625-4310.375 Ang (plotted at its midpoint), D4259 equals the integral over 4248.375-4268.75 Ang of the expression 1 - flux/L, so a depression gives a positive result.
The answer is -2.0 Ang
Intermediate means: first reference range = 24.4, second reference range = 20.9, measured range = 24.2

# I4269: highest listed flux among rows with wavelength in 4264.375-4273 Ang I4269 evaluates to 25.09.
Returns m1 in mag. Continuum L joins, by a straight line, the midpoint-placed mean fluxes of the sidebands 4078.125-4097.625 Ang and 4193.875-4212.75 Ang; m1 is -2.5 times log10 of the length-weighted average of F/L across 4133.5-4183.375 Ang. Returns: -0.079 mag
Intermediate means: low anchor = 21.7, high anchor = 24.2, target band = 24.9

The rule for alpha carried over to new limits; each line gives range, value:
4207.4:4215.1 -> 24.1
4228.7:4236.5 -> 23.4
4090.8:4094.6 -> 22.6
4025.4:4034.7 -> 23.8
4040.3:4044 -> 24.9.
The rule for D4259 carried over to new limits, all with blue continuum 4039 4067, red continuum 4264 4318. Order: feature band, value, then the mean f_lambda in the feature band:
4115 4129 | 0.3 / 23.4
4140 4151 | -1.1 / 26.1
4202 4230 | -1.1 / 23.9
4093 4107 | 4.2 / 16.9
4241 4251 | -1.3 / 25.7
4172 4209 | -1.2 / 23.9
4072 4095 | 1.4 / 22.8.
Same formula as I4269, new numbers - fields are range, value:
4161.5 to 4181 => 26.01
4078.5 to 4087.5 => 26.48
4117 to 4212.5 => 29.22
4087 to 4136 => 28.14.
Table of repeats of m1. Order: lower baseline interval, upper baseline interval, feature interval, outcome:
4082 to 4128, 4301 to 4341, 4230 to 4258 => -0.14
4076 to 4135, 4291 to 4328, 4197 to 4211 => -0.10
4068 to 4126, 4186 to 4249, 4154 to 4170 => -0.08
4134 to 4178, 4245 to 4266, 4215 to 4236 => 0.06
